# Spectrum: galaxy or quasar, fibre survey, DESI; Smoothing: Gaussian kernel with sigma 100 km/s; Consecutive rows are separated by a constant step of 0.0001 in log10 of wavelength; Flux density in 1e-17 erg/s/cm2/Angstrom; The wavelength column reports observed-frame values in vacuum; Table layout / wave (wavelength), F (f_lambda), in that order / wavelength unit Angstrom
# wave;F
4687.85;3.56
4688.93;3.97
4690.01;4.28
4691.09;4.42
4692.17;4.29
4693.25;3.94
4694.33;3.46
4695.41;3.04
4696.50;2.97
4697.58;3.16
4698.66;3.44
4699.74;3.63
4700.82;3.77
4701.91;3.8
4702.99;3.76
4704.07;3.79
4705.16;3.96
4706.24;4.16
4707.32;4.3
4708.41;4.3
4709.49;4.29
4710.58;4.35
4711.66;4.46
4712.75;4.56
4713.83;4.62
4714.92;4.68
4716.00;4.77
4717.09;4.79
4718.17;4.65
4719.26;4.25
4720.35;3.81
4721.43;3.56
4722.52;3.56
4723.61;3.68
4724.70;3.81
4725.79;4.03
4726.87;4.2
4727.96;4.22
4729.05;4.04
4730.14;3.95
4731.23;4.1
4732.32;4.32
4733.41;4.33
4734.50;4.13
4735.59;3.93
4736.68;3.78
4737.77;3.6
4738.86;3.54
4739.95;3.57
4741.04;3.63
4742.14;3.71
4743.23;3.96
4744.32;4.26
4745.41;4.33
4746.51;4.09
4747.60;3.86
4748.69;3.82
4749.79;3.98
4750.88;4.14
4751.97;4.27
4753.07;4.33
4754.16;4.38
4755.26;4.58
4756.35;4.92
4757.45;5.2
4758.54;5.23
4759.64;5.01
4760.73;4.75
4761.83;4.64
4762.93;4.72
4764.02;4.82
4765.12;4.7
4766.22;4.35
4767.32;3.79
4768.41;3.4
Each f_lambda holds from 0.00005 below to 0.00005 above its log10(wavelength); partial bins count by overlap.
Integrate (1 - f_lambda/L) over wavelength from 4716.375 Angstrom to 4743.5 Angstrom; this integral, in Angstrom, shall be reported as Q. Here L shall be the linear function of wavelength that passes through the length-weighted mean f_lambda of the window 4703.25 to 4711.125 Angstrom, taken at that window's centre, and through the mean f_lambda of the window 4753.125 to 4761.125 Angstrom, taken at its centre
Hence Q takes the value 3.0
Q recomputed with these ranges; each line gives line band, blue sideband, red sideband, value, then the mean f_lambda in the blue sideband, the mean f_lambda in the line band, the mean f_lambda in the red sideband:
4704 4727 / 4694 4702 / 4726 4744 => -3.6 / 3.38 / 4.22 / 3.94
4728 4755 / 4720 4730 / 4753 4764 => 2.0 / 3.88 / 4.01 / 4.8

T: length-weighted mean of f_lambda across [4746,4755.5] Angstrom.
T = 4.15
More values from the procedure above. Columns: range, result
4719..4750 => 3.93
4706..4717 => 4.47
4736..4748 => 3.85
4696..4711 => 3.83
